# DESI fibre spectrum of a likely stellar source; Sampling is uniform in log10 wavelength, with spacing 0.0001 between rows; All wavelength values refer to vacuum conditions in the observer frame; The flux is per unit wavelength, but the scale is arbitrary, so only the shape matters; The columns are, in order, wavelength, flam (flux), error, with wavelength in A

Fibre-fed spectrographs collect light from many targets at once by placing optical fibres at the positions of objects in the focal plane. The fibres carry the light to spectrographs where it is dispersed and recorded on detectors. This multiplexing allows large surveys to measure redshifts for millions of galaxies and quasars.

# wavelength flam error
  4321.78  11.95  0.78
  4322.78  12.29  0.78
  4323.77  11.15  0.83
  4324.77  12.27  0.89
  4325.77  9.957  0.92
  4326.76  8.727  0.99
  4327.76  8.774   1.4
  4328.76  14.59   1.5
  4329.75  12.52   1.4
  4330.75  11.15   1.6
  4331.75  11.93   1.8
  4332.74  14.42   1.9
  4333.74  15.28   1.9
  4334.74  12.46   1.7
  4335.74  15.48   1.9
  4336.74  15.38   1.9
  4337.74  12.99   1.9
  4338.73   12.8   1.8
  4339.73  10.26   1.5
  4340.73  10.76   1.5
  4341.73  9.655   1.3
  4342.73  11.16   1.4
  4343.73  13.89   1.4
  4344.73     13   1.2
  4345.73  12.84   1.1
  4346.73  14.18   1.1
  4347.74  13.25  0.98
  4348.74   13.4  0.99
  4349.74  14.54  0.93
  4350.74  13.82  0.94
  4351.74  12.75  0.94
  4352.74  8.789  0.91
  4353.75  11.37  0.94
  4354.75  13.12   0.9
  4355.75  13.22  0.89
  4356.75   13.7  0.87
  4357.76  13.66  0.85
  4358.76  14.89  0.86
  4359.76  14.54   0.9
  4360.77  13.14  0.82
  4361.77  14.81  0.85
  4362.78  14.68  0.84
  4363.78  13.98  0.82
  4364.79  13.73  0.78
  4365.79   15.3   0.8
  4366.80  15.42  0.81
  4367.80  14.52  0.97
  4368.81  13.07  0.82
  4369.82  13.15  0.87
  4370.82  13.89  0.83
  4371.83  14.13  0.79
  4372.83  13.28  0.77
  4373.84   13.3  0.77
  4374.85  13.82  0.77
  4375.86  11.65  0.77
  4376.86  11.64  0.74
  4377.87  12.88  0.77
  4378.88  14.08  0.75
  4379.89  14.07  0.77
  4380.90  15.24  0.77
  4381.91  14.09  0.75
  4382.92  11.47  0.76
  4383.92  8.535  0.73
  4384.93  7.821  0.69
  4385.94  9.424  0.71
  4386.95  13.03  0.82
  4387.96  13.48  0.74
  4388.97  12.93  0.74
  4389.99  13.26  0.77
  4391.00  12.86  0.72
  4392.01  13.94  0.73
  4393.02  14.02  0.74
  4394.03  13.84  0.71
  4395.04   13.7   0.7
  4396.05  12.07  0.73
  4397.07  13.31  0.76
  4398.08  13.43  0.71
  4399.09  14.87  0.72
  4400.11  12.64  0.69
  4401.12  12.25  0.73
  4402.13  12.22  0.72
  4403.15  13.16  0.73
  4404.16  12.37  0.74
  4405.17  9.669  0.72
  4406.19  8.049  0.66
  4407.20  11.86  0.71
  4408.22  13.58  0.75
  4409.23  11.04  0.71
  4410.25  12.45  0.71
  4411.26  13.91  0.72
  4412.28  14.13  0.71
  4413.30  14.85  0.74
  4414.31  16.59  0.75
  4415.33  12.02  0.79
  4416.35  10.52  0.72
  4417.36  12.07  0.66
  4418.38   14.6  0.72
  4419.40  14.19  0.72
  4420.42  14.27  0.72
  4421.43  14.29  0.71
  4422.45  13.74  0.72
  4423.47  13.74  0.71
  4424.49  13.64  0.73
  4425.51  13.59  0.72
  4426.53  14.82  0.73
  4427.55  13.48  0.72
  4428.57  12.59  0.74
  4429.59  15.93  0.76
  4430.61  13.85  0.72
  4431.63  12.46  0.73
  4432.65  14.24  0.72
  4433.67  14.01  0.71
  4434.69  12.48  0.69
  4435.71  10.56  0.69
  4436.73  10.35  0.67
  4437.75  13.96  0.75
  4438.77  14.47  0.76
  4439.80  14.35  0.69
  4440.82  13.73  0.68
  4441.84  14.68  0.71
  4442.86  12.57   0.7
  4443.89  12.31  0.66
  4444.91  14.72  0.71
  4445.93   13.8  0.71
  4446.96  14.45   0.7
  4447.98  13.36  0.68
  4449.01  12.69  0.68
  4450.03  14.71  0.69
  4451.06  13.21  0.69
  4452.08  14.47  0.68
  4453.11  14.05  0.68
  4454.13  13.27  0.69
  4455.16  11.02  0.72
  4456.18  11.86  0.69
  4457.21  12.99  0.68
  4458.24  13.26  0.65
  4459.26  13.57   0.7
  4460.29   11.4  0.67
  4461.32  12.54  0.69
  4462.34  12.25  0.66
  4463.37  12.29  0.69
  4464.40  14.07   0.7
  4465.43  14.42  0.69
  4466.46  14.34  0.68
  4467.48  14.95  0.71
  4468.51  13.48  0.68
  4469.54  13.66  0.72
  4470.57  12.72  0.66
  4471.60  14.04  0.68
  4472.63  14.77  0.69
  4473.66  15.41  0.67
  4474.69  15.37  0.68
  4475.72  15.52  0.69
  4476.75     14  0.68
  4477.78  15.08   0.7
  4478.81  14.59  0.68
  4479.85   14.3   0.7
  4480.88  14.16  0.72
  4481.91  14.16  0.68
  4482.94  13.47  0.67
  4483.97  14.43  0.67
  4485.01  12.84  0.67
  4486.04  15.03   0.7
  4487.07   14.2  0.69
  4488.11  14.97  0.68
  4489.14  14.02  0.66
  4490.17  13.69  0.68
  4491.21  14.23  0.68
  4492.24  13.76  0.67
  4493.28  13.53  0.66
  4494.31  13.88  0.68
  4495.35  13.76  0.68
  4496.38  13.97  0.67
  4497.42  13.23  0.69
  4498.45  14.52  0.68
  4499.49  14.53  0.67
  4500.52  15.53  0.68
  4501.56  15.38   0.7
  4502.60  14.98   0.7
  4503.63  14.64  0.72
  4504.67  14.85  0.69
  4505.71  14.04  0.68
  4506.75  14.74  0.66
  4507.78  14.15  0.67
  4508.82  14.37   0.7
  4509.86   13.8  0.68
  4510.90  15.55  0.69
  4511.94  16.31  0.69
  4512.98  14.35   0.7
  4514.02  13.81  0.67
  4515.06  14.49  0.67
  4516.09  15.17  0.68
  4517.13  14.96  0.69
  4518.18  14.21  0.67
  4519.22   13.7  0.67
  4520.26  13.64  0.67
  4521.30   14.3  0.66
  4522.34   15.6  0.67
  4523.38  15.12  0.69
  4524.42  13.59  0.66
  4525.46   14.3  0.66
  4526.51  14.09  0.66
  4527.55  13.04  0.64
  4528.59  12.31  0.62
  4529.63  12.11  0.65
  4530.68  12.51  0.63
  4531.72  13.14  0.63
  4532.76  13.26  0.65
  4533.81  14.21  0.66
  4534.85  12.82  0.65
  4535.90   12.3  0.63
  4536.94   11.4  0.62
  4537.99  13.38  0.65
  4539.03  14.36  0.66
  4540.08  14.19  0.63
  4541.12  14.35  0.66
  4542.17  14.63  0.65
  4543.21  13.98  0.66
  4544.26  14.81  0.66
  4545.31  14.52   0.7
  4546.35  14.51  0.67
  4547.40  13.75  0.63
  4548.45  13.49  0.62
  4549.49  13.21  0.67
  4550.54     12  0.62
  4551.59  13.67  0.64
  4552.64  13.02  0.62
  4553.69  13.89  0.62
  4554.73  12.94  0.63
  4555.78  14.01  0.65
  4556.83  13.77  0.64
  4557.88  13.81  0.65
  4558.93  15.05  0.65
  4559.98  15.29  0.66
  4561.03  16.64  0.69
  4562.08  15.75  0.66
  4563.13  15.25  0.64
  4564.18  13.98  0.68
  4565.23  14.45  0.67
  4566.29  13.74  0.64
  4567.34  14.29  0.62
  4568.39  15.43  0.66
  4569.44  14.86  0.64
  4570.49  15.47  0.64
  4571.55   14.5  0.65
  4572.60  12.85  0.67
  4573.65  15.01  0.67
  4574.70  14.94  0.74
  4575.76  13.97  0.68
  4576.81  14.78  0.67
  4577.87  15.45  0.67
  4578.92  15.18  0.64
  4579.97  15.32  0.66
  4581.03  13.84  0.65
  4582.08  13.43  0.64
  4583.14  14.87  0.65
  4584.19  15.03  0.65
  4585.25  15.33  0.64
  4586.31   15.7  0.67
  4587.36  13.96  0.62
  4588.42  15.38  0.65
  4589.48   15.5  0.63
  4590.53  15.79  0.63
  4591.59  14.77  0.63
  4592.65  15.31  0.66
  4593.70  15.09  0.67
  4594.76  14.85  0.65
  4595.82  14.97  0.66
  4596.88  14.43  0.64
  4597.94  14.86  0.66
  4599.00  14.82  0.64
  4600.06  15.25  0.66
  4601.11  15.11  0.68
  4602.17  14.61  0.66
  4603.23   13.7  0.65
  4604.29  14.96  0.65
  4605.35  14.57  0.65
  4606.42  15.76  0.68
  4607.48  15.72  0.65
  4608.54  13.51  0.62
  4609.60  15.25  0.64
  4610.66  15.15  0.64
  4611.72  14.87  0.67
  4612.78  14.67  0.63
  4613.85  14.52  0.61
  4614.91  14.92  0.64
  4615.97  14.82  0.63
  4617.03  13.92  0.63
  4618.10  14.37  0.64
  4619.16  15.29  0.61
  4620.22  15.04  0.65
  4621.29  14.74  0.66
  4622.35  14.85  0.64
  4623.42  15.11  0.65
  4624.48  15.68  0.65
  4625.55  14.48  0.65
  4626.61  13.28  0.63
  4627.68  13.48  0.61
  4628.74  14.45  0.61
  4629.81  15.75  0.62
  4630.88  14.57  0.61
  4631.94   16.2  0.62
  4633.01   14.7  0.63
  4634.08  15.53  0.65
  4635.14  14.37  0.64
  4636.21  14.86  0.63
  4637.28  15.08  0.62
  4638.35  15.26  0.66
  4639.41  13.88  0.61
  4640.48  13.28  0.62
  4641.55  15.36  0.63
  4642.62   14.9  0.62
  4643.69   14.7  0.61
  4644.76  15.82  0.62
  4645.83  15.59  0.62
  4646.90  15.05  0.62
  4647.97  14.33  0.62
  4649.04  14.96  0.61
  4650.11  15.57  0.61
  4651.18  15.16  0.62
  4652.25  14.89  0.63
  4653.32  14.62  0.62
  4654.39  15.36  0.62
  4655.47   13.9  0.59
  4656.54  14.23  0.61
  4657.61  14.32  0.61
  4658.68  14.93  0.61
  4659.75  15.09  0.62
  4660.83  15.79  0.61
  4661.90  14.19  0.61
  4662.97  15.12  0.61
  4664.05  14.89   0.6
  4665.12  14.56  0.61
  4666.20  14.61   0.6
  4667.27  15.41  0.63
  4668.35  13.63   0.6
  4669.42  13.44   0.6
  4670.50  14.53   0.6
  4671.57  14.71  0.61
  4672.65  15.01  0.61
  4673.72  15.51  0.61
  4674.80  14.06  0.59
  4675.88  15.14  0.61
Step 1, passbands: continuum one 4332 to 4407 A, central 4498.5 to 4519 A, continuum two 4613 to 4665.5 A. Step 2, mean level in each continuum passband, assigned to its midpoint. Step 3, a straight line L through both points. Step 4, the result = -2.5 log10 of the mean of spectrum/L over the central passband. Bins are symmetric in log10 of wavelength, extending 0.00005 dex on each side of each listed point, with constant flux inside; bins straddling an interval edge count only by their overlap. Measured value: -0.06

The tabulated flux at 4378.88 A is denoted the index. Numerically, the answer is 14.08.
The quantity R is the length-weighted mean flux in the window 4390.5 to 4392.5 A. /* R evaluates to 13.4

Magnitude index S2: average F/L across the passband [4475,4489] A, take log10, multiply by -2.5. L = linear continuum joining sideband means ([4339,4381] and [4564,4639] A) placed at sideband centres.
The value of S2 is -0.03 mag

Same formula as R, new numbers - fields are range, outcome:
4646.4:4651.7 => 15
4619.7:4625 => 15.1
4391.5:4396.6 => 13.5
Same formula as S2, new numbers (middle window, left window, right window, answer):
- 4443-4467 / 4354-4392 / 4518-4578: 0.03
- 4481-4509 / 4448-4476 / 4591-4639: -0.03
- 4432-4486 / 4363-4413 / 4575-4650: -0.01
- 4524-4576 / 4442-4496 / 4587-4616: 0.04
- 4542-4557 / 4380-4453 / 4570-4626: 0.05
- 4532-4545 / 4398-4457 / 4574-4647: 0.04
